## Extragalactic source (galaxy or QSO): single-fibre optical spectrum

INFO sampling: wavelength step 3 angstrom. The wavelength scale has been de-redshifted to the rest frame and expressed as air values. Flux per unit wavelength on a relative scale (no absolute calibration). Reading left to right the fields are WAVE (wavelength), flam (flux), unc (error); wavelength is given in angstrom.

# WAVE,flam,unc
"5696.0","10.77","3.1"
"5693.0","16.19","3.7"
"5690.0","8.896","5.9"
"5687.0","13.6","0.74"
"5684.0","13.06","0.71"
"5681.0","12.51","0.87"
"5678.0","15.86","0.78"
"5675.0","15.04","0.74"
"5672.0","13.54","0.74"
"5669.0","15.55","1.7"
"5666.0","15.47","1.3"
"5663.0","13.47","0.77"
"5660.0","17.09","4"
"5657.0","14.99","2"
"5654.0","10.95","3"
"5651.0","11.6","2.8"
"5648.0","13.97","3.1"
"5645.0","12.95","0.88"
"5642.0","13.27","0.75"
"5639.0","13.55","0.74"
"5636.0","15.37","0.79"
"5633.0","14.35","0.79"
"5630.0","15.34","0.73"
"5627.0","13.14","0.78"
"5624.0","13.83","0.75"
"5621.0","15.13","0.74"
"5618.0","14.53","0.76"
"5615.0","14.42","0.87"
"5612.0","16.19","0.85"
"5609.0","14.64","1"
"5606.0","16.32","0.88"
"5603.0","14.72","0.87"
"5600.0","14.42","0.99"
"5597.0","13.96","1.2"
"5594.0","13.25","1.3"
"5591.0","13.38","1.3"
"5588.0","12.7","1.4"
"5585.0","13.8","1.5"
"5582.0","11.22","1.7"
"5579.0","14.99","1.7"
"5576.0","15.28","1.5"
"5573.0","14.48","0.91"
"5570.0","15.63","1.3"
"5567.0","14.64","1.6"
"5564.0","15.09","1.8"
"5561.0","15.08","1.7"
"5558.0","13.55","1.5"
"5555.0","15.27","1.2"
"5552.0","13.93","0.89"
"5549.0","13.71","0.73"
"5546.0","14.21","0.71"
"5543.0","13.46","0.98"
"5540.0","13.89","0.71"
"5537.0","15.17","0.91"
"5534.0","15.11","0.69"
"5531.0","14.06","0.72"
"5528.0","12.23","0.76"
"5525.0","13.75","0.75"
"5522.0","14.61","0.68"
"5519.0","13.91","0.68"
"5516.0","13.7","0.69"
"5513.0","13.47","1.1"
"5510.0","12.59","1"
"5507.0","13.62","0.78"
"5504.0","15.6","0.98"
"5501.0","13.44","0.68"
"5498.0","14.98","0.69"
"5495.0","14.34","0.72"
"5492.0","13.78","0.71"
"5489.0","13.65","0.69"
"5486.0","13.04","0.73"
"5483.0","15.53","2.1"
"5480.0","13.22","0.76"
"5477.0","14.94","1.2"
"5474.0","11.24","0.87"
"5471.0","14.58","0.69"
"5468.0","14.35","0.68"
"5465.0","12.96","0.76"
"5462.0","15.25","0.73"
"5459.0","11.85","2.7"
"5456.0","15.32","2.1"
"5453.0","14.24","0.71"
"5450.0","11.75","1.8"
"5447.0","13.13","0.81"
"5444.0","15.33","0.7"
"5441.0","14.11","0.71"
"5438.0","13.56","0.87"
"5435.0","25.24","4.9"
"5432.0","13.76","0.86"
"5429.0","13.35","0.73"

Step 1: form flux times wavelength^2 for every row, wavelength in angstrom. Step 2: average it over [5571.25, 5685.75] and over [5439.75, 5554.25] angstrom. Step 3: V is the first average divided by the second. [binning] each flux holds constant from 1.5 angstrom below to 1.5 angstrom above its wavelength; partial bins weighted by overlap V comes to 1.1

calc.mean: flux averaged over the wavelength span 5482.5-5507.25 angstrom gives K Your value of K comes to 14.2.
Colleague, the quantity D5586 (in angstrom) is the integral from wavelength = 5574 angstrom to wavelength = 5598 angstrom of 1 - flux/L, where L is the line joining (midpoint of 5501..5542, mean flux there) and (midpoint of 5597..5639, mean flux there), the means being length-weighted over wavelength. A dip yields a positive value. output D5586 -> 1.5 angstrom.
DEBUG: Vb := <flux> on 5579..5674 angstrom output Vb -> 14.1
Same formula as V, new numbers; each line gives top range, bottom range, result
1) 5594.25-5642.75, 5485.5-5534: 1.09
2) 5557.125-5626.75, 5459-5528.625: 1.08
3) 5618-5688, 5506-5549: 1.06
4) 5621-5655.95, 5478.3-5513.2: 1.02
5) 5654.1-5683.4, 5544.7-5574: 1.04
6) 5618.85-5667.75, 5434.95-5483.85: 1.06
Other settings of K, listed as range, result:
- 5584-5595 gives 13.3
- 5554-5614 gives 14.4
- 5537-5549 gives 14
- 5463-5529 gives 13.8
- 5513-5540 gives 14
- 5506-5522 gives 13.6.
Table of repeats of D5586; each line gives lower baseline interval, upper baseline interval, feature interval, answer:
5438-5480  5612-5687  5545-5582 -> -1.5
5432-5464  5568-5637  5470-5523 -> 3.0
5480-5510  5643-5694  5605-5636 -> -2.1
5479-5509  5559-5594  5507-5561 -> 0.7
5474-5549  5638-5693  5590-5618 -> -1.6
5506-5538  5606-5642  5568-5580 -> -0.7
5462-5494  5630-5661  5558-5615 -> -2.4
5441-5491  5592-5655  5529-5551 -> -0.4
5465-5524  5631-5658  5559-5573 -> -1.3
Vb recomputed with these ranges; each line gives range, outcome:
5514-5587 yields 14.2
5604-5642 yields 14.7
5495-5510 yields 14.2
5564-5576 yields 15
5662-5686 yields 14.3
